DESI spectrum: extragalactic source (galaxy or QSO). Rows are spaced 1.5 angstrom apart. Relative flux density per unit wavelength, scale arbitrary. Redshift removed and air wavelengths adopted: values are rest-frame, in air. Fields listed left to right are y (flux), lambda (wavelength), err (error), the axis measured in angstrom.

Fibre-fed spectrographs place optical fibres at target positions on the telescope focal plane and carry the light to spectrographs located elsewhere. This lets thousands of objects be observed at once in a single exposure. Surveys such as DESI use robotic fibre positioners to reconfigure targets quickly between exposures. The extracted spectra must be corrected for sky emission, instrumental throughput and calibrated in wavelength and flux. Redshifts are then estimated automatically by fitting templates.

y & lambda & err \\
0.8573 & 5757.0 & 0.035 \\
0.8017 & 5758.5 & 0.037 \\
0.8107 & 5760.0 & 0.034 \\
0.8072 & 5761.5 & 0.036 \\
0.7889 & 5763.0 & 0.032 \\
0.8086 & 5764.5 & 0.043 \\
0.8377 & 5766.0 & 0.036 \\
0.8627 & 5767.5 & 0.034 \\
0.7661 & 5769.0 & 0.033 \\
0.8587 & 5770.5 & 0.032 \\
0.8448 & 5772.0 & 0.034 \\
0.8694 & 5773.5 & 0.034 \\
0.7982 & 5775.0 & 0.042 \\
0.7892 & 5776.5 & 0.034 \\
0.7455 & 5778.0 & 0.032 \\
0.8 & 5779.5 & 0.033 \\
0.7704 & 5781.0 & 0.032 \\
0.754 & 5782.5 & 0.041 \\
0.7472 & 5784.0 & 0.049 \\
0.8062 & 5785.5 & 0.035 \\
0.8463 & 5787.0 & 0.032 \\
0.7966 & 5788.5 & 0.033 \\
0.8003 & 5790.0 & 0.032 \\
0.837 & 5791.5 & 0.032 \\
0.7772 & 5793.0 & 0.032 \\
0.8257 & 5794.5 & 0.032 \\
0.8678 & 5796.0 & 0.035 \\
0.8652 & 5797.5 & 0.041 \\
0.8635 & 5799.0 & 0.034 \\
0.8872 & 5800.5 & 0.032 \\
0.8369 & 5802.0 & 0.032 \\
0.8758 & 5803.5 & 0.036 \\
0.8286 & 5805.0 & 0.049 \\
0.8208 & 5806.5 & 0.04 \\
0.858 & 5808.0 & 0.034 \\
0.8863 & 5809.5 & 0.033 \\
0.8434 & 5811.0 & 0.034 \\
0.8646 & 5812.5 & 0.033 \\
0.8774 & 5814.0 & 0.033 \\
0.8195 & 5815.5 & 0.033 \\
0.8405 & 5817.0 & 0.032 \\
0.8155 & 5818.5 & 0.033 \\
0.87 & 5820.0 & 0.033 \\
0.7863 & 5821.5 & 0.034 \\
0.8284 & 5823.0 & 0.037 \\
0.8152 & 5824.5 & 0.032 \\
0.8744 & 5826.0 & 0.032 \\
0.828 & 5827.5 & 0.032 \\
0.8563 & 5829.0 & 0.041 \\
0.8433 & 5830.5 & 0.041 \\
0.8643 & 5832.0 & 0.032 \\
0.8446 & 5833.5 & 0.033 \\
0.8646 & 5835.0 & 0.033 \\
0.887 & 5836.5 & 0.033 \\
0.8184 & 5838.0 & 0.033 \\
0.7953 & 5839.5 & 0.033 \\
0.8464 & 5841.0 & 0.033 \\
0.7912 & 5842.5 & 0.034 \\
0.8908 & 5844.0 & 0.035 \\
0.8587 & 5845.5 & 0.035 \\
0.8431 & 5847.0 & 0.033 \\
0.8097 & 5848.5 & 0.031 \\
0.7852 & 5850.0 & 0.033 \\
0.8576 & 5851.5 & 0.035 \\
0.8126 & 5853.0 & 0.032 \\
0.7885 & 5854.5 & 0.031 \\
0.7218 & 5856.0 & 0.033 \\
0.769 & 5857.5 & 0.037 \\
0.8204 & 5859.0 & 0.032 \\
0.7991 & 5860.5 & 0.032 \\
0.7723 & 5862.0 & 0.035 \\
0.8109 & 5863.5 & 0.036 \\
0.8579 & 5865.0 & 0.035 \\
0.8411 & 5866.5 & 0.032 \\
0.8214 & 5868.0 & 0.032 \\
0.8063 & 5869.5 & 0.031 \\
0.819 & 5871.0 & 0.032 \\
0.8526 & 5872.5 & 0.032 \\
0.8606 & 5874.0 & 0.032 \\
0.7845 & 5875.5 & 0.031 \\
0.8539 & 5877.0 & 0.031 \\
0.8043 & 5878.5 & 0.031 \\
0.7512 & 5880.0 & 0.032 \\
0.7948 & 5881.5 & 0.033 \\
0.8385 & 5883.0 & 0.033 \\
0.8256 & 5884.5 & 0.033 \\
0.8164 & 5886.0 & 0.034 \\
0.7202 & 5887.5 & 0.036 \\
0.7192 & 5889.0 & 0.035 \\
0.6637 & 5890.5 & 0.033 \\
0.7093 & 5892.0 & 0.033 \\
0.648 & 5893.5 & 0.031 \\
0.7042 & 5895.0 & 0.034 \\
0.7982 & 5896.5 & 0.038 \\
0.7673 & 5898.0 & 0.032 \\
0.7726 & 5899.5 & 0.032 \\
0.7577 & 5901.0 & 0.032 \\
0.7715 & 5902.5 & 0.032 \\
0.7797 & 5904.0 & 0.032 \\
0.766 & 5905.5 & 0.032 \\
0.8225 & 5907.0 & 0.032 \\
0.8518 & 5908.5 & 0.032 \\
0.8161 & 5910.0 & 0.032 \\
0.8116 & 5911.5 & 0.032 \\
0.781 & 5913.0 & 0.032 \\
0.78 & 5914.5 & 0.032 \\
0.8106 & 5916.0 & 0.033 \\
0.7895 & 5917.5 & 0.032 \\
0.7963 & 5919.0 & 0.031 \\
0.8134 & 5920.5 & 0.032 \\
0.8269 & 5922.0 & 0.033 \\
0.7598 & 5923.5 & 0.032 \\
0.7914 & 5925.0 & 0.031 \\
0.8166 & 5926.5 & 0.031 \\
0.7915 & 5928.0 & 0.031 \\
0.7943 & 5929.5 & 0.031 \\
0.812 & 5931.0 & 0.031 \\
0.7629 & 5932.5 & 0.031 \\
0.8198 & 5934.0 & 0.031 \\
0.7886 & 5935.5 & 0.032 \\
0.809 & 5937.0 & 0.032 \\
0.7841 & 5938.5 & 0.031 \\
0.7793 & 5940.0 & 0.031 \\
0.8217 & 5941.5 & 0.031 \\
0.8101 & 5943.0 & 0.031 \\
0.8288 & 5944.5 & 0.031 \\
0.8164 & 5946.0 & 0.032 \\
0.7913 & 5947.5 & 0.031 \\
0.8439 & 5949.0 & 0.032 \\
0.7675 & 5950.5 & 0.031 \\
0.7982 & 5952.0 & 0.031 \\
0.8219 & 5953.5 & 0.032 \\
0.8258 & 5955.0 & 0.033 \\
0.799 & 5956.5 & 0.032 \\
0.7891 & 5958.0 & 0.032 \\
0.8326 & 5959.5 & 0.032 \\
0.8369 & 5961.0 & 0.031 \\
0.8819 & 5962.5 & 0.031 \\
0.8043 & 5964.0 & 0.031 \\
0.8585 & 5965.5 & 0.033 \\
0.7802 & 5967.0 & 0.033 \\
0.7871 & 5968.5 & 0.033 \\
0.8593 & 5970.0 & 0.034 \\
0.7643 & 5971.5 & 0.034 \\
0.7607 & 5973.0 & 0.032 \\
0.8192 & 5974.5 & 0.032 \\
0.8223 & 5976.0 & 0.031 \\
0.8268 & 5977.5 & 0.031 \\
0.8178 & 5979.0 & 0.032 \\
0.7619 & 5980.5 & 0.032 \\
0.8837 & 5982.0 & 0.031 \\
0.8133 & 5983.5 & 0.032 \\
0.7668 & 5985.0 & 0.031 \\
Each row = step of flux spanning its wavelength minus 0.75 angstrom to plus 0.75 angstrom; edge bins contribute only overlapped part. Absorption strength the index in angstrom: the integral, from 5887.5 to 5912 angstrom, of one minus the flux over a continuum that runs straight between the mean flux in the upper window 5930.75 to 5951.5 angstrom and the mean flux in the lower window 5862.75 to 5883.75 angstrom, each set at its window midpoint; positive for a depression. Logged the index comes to 1.67 angstrom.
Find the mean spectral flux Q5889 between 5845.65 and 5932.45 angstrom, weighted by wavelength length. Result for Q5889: 0.793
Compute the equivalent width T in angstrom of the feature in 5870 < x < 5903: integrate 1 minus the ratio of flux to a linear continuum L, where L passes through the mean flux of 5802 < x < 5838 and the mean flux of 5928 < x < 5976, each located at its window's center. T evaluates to 2.1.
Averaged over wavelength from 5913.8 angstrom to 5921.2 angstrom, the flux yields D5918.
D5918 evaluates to 0.798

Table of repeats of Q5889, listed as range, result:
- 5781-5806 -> 0.824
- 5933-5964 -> 0.812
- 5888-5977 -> 0.793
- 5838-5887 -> 0.815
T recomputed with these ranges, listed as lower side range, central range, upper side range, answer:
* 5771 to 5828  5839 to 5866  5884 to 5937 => -0.3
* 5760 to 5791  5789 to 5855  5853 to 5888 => -2.8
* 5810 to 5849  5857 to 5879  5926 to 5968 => 0.3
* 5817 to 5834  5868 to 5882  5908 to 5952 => 0.1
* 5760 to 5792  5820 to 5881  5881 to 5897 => -4.5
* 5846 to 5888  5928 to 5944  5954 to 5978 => 0.3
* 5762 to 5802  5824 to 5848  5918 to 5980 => -0.9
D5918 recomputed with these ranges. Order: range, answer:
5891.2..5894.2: 0.679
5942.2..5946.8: 0.818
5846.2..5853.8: 0.822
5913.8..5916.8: 0.795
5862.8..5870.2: 0.828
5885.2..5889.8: 0.752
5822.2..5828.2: 0.836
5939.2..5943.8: 0.804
